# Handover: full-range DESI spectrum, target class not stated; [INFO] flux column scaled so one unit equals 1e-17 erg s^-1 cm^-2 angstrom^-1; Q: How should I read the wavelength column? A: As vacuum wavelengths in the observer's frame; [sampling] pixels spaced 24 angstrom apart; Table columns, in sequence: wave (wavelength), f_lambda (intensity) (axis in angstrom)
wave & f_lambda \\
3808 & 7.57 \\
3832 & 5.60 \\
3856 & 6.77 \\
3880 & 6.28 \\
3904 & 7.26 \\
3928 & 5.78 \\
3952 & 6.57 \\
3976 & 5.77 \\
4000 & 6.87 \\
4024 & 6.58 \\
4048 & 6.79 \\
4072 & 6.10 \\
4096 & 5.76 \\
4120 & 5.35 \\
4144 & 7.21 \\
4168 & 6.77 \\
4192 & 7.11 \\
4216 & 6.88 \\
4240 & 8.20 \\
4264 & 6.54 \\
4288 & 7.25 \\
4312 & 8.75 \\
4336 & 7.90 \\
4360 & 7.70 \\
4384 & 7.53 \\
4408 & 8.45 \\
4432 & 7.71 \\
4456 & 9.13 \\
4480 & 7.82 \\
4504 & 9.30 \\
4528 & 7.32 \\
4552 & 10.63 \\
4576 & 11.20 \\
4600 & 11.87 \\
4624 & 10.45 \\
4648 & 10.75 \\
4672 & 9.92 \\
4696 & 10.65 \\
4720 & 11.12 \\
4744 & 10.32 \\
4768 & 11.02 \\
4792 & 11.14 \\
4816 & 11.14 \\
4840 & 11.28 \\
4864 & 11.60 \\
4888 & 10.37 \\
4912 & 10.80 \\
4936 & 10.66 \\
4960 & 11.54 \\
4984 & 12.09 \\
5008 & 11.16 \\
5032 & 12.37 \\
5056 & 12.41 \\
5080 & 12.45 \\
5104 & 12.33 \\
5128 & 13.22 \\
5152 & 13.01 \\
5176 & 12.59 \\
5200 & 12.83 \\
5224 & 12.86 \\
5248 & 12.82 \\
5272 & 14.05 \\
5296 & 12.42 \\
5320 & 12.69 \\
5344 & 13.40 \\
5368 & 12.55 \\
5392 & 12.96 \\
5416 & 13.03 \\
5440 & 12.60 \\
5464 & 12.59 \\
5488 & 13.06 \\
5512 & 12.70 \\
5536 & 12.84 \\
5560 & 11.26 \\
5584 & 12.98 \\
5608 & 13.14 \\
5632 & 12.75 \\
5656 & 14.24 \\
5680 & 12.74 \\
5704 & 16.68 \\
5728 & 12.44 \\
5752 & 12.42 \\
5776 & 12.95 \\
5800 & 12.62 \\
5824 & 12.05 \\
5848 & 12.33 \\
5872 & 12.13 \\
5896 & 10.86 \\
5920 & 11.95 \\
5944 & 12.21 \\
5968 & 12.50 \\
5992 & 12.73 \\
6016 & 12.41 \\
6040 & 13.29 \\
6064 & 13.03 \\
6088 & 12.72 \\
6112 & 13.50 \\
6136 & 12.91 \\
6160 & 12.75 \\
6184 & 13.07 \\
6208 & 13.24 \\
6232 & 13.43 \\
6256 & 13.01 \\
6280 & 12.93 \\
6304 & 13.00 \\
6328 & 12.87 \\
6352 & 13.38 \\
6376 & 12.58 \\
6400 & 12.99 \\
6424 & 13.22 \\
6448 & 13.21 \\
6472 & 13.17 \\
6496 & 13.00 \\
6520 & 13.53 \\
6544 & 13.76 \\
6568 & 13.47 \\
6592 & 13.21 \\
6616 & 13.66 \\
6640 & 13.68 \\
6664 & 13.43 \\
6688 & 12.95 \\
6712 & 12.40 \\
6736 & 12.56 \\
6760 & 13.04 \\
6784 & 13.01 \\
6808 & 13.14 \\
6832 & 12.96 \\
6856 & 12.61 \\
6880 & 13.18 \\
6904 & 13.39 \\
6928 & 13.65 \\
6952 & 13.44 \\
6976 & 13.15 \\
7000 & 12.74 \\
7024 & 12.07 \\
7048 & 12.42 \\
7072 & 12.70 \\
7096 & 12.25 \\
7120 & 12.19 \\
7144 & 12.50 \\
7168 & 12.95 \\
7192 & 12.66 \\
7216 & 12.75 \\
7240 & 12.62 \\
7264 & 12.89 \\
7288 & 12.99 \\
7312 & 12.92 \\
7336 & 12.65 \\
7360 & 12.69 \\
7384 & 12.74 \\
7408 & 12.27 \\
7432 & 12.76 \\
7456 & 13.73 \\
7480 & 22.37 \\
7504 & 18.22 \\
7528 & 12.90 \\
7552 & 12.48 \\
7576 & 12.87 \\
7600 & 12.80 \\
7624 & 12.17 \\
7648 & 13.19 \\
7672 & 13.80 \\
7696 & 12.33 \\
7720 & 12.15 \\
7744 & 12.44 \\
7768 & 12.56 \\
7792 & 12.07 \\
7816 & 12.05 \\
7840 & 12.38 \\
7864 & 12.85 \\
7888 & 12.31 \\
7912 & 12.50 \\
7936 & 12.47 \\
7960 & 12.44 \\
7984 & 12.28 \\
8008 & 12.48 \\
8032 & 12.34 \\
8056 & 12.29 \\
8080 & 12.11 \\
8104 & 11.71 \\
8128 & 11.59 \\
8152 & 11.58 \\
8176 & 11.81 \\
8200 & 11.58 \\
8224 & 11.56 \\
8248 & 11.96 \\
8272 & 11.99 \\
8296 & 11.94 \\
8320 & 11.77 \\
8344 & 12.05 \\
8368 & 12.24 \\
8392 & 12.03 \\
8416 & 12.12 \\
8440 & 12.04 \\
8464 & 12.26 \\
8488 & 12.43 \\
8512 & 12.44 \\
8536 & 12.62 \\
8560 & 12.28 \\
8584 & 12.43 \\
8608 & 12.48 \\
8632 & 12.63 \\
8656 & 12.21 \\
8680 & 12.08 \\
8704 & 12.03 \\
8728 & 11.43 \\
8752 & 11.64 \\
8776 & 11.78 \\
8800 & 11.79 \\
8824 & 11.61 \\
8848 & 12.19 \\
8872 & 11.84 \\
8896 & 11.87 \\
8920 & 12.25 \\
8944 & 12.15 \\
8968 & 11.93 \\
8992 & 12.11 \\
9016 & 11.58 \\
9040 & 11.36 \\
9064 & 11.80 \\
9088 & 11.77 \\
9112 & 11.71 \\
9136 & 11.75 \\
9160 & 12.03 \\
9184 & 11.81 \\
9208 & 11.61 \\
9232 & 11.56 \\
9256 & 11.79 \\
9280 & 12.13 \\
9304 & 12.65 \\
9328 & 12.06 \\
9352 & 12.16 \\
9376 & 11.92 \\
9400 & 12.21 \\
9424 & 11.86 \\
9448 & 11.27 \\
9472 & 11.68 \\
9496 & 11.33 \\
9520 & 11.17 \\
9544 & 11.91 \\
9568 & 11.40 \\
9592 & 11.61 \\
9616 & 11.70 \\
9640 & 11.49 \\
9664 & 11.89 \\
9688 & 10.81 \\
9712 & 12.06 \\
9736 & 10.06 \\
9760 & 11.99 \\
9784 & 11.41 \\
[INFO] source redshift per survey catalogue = 0.14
